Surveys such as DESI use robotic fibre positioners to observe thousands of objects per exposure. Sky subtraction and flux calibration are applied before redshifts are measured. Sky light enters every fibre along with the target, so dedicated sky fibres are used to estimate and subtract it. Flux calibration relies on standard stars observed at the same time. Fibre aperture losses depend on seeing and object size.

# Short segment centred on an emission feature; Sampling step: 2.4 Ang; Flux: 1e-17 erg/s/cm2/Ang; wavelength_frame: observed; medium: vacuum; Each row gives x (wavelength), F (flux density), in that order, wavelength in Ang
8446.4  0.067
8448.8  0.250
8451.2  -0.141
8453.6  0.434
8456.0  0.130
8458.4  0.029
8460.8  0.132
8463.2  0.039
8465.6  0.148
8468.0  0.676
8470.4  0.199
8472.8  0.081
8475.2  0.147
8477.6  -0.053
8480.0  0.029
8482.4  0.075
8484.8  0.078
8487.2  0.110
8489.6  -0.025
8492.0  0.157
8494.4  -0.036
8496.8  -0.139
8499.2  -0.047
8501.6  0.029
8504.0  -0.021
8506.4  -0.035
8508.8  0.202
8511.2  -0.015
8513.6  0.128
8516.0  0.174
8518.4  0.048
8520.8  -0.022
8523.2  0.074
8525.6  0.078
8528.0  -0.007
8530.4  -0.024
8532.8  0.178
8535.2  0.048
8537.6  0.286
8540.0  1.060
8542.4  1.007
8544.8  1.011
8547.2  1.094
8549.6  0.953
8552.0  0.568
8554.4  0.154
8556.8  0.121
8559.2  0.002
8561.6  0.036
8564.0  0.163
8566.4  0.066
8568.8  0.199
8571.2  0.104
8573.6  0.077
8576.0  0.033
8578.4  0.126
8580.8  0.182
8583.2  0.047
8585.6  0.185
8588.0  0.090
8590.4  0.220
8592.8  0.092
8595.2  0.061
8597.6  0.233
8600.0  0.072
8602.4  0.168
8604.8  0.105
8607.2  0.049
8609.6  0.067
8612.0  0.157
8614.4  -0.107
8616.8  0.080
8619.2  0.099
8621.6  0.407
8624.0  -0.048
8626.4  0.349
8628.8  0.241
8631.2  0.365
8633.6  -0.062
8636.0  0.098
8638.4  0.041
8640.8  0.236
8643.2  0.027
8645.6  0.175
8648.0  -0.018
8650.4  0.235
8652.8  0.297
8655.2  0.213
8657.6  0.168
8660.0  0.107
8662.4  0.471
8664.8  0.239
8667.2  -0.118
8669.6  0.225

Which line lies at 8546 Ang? [O II] 3727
